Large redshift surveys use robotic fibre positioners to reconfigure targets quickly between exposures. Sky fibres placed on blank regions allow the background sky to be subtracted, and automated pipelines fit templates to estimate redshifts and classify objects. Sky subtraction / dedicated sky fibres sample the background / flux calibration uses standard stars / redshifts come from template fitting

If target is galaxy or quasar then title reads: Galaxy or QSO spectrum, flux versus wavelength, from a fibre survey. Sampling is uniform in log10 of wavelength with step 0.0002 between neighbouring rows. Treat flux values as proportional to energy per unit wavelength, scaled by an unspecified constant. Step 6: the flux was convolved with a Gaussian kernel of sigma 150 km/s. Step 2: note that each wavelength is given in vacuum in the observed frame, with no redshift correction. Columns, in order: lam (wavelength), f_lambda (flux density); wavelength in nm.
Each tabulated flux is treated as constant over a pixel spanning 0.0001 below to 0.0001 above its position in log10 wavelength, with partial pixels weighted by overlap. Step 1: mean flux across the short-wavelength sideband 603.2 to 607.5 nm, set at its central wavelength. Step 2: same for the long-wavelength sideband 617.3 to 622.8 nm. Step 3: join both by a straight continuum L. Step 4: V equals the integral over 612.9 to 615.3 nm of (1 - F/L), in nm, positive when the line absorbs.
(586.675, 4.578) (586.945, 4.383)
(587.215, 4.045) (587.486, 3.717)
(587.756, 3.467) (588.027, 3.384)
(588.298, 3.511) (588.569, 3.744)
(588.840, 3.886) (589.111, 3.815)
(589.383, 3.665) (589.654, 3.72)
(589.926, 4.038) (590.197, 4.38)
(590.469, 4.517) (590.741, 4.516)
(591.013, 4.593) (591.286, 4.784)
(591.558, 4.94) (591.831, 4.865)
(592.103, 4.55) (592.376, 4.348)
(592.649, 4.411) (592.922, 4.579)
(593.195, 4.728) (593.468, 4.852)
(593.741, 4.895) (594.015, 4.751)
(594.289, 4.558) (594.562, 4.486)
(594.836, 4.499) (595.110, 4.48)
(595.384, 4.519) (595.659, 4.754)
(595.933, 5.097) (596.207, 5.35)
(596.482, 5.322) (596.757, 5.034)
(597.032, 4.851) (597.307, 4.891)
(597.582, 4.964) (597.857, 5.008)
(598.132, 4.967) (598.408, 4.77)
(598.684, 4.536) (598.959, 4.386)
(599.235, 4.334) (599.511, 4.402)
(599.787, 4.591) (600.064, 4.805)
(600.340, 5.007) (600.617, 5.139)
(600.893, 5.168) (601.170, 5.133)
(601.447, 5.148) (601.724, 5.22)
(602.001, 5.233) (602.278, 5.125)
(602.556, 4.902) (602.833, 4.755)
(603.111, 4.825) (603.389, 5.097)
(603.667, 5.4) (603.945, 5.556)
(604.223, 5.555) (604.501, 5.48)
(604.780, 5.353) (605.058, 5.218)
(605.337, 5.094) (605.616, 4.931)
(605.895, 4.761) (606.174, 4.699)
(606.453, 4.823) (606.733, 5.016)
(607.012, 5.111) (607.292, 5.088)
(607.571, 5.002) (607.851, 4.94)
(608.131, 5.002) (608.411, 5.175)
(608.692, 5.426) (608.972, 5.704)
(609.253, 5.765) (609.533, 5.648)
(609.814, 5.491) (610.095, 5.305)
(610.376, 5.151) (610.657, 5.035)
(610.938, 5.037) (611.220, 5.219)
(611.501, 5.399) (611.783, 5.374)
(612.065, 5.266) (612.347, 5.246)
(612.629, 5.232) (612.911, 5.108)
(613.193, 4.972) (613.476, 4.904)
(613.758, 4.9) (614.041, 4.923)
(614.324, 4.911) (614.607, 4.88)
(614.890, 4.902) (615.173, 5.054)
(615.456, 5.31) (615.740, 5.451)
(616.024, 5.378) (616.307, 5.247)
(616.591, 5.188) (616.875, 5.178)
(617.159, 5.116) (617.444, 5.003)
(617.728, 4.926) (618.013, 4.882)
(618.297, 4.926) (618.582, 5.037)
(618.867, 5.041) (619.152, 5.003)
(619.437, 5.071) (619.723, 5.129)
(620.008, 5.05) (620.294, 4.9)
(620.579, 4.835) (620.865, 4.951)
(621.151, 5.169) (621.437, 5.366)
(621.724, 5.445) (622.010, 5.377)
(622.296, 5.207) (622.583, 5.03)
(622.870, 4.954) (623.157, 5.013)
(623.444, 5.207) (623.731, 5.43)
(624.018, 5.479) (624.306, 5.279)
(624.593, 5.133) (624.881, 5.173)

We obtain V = 0.074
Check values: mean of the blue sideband 5.14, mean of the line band 4.94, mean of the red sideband 5.07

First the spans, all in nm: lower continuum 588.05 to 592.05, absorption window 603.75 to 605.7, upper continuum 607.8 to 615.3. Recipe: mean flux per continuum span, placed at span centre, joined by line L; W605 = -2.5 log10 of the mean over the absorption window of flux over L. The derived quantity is -0.10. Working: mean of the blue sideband 4.2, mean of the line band 5.33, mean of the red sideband 5.19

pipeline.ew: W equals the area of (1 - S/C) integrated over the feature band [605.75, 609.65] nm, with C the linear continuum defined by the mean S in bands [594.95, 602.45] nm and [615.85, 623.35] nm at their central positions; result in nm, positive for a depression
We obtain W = -0.132 nm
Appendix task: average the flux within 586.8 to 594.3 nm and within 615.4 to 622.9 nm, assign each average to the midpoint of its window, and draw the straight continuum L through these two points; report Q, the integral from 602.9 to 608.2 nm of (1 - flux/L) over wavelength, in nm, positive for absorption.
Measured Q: -0.43 nm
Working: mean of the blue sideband 4.27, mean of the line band 5.1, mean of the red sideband 5.12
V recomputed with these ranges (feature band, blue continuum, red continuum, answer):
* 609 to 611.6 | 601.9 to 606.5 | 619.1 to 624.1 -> -0.12 nm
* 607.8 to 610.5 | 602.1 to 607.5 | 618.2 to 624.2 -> -0.14 nm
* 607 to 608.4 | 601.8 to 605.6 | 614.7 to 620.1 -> 0.04 nm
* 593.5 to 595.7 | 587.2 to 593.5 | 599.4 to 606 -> -0.06 nm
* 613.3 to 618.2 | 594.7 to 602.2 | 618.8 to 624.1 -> 0.01 nm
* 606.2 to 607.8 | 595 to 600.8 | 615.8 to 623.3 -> -0.01 nm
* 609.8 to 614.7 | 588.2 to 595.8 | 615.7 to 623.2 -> -0.20 nm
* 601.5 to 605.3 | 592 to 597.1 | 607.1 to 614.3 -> -0.16 nm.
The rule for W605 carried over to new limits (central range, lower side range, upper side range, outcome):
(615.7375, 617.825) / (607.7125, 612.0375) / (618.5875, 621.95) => -0.002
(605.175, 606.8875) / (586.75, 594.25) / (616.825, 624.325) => -0.043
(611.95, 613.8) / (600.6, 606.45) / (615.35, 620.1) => 0.004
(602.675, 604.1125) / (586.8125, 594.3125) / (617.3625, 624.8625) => -0.113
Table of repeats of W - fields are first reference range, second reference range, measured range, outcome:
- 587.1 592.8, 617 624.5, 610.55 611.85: -0.108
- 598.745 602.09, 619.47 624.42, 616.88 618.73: 0.040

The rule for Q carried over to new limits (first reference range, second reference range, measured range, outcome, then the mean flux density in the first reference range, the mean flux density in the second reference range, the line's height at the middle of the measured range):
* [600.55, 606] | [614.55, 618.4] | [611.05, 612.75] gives -0.05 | 5.16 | 5.11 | 5.13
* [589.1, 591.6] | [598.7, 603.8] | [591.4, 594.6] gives -0.16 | 4.3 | 4.92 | 4.45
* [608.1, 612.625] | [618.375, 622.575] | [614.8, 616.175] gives 0.00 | 5.33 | 5.11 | 5.22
